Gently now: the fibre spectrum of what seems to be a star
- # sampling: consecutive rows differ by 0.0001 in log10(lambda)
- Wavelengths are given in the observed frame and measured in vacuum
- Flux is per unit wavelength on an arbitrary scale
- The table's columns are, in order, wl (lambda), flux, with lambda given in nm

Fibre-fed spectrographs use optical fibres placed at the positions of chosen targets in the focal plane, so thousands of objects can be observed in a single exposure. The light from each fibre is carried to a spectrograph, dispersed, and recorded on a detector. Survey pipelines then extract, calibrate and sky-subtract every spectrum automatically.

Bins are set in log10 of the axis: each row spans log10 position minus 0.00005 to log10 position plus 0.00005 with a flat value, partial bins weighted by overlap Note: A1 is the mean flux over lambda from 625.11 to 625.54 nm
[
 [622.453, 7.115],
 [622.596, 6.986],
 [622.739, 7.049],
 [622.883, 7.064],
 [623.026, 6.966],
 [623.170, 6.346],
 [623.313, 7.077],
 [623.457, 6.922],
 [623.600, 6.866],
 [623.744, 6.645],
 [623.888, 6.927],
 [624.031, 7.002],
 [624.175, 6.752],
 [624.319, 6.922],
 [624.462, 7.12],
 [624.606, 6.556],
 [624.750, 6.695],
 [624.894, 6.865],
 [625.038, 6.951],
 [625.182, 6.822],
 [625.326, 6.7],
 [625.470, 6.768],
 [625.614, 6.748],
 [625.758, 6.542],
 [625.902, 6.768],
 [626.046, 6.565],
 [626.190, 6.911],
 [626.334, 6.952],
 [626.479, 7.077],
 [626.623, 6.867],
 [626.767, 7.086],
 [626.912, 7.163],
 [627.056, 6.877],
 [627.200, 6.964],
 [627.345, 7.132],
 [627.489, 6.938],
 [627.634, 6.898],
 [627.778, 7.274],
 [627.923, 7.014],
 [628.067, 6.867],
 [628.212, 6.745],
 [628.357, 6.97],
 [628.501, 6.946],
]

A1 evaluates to 6.76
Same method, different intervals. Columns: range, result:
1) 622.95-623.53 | 6.84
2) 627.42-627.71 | 6.92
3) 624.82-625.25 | 6.87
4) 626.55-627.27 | 7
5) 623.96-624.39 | 6.88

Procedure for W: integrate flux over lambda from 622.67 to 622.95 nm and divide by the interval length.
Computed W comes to 7.04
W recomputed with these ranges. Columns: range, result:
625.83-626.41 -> 6.8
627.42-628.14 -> 7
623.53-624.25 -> 6.83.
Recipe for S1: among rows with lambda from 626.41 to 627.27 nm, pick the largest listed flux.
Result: 7.163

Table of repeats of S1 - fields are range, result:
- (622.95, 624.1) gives 7.077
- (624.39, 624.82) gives 7.12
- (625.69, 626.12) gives 6.768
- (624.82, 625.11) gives 6.951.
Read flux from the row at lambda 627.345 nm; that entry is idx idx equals 7.132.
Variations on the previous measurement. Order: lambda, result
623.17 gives 6.346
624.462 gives 7.12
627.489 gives 6.938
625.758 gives 6.542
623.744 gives 6.645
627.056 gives 6.877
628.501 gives 6.946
